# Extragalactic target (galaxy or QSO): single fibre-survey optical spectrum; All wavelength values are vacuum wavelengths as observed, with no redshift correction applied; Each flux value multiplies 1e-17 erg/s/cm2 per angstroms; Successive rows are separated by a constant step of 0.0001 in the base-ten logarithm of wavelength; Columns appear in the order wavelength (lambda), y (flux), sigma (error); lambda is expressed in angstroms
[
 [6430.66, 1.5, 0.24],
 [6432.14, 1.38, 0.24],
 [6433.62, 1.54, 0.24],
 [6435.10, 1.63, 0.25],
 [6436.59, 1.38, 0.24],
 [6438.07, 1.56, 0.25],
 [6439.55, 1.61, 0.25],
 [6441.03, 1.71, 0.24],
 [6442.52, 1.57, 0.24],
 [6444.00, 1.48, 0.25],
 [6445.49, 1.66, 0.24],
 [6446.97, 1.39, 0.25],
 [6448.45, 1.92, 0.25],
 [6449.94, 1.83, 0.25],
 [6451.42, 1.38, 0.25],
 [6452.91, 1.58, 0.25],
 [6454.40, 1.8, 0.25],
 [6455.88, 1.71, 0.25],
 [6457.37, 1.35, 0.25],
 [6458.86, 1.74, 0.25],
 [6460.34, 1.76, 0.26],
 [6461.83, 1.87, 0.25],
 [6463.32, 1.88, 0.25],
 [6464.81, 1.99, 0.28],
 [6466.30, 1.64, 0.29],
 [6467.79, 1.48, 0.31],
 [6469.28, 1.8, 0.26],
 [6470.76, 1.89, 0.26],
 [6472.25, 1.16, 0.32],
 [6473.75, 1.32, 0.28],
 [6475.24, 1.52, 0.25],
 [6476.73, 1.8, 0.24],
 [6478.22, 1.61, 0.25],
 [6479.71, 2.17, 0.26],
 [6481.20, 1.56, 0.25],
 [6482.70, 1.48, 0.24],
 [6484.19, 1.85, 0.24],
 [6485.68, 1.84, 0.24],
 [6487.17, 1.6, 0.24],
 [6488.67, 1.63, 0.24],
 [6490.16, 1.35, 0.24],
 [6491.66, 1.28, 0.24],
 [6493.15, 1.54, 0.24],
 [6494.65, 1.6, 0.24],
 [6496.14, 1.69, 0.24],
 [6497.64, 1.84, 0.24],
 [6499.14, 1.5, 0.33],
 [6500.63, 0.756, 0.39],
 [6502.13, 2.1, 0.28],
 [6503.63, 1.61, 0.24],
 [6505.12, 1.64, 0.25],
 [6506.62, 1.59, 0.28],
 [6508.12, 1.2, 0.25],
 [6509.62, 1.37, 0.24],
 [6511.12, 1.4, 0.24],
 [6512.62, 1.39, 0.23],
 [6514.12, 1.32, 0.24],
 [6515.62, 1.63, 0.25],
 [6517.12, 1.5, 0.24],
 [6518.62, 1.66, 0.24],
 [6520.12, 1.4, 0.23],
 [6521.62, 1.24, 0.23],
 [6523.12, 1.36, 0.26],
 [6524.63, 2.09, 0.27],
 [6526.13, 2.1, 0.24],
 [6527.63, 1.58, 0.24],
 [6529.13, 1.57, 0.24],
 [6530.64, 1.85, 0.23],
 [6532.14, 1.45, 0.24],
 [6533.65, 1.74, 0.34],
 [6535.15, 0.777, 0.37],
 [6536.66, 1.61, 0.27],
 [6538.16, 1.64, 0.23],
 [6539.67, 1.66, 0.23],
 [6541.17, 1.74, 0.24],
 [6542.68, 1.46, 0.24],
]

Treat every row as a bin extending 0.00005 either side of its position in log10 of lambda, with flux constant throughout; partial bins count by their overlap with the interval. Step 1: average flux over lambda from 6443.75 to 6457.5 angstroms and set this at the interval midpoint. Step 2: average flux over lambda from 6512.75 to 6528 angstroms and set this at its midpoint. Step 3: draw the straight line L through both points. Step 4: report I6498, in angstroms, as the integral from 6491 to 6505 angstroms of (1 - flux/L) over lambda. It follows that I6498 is 0.4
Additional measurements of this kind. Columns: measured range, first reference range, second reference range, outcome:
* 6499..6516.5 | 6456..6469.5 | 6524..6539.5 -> 2.2 angstroms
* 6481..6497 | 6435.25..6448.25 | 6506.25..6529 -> -0.5 angstroms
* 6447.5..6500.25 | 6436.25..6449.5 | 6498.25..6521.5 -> -3.8 angstroms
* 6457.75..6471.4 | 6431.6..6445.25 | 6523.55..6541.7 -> -1.7 angstroms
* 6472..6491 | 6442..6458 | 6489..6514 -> -1.0 angstroms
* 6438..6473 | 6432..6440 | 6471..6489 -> -1.9 angstroms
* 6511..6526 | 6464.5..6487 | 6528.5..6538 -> 0.2 angstroms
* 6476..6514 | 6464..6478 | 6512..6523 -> -1.0 angstroms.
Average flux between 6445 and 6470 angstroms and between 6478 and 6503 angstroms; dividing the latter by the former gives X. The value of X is 0.95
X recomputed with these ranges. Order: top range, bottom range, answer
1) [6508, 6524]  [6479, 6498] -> 0.86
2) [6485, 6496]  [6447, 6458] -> 0.95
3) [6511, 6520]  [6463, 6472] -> 0.85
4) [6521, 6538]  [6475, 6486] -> 0.91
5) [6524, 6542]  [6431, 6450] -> 1.04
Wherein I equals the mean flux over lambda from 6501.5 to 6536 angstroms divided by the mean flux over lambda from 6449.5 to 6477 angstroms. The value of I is 0.9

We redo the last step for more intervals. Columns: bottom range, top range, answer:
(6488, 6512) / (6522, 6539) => 1.07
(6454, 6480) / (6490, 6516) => 0.88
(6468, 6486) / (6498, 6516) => 0.88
